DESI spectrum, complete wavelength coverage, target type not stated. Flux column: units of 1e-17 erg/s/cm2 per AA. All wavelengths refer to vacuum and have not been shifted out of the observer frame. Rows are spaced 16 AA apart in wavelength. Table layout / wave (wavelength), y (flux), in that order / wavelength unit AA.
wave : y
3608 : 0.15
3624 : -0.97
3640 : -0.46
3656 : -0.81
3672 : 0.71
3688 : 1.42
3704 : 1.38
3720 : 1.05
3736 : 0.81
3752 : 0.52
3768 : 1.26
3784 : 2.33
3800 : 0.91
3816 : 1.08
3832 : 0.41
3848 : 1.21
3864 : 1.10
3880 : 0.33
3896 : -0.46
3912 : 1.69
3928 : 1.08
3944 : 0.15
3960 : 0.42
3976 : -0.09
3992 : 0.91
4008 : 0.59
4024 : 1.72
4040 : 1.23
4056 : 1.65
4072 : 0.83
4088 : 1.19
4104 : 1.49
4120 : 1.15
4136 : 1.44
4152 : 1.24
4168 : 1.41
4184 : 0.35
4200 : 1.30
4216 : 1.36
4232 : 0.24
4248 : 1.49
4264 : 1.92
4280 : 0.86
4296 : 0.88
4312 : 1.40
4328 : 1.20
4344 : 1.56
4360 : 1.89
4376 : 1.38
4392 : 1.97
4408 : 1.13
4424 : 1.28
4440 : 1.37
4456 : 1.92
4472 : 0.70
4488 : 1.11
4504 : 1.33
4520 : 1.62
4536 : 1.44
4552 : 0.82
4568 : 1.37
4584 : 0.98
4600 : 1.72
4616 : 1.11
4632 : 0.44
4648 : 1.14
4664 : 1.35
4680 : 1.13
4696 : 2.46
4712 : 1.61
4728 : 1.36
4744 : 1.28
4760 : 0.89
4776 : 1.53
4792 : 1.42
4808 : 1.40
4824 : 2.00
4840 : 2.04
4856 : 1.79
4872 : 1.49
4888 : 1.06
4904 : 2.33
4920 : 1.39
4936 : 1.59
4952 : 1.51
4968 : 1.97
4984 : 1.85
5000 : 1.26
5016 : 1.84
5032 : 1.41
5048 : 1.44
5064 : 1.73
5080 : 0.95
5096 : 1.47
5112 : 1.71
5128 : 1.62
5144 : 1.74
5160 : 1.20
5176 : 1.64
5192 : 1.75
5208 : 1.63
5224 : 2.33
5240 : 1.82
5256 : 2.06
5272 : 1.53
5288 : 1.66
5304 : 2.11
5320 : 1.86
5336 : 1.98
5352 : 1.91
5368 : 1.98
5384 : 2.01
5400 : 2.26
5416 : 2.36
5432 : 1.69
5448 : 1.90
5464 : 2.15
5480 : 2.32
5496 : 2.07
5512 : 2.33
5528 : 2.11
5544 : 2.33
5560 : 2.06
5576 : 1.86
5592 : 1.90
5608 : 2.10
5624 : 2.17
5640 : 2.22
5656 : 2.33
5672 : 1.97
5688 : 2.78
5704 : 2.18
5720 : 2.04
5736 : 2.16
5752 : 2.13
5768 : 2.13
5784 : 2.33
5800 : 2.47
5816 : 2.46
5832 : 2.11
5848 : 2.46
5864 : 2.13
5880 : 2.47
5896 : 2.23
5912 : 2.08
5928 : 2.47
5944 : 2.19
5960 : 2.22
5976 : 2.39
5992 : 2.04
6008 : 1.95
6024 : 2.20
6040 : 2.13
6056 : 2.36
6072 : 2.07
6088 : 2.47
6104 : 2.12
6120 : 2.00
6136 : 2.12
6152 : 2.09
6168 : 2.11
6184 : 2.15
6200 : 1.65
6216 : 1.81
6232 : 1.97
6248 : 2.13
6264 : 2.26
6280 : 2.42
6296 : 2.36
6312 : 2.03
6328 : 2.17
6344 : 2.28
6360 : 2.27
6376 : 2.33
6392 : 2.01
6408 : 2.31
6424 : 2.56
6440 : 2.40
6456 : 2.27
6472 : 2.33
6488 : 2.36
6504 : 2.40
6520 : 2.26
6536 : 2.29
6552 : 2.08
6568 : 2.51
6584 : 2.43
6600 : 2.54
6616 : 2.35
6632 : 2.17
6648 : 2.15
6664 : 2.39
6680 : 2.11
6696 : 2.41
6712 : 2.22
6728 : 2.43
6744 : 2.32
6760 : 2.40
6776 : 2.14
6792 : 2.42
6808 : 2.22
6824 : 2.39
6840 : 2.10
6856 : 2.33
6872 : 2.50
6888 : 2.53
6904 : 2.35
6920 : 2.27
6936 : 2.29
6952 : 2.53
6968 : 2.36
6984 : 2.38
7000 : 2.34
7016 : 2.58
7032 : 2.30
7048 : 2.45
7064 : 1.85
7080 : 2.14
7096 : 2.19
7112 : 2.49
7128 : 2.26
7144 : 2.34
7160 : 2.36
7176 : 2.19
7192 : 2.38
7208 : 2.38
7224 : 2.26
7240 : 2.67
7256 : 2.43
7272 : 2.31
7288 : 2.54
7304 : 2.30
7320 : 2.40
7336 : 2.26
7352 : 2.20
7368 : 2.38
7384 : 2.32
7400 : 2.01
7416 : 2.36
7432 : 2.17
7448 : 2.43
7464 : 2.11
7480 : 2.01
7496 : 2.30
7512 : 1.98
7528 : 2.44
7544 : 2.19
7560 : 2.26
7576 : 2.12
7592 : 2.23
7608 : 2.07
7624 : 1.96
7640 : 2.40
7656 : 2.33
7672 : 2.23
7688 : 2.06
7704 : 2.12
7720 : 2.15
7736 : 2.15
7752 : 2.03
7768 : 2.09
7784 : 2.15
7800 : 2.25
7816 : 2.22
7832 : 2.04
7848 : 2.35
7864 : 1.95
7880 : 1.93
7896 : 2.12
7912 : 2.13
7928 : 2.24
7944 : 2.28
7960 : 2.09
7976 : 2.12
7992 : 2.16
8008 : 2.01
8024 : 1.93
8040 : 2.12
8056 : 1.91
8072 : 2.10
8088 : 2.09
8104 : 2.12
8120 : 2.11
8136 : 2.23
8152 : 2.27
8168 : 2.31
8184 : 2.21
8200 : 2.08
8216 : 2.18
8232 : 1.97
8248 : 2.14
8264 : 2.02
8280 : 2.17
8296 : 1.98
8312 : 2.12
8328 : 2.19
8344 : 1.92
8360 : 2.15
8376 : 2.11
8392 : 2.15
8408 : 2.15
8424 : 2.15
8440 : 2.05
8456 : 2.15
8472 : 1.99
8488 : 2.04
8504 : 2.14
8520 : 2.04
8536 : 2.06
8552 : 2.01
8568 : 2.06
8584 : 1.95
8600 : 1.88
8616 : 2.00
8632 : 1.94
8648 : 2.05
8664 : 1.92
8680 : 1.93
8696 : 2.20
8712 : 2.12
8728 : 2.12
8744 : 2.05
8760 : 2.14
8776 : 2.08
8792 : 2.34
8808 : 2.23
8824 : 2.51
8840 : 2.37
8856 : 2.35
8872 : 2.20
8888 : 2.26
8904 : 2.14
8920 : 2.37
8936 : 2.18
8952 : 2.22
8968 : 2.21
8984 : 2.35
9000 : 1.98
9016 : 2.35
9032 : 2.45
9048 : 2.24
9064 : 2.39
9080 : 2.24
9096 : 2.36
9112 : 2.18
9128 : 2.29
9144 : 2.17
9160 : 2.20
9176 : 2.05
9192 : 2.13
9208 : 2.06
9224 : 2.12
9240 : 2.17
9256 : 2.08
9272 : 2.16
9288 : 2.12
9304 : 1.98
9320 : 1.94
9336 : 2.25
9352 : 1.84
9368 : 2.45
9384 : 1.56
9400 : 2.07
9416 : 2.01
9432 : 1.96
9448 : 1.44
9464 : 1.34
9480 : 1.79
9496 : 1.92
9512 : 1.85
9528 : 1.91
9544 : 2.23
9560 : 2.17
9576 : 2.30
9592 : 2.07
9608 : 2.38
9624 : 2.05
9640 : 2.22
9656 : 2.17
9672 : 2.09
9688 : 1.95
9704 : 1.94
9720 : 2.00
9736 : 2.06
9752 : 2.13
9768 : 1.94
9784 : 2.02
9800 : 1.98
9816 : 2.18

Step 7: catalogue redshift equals 0.199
